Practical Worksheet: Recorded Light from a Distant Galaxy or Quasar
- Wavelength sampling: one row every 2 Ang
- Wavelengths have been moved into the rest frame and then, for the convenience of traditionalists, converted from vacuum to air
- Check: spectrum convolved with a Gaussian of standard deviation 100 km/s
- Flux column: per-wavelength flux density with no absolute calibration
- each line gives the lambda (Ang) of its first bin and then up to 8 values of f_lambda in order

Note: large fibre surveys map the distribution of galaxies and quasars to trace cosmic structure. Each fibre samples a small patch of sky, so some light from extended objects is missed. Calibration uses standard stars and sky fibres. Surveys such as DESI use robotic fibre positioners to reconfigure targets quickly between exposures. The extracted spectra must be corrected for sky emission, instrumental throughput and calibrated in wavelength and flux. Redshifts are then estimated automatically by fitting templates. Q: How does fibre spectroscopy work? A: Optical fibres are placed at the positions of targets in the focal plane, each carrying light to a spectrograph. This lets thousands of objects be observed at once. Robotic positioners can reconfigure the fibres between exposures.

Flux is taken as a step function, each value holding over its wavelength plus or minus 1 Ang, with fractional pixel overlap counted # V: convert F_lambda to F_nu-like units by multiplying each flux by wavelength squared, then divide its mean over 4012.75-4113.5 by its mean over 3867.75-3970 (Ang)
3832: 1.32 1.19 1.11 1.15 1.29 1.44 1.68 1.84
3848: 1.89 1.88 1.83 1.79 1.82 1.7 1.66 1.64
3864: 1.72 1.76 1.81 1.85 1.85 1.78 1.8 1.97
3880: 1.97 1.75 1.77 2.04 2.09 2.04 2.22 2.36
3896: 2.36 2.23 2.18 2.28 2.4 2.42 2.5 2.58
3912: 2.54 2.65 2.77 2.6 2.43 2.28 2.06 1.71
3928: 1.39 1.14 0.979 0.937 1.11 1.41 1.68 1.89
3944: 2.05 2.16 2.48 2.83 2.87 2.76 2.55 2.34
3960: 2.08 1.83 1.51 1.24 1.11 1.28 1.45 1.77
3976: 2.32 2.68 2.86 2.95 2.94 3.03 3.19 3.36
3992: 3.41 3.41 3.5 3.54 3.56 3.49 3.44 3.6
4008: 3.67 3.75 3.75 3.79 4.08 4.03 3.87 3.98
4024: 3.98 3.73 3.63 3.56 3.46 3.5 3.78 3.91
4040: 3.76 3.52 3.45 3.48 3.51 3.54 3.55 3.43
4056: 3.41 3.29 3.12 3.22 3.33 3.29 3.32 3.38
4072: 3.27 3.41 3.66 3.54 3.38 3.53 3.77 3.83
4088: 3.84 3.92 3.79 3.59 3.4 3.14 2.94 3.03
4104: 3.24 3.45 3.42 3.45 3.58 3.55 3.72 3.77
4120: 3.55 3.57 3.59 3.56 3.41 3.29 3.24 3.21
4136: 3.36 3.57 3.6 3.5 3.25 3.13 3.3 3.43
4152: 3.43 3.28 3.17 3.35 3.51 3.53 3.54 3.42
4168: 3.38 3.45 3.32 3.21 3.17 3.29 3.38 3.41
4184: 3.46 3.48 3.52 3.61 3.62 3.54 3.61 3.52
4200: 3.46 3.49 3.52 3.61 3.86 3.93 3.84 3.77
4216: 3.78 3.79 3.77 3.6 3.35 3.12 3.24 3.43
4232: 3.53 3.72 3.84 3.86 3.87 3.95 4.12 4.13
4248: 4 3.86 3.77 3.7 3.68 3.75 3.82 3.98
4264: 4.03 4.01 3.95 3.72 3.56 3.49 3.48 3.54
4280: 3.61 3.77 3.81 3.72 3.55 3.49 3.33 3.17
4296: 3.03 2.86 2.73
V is 1.88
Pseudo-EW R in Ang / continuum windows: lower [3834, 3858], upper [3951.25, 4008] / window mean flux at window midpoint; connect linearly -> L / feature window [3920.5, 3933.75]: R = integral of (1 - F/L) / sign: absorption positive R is 3.8 Ang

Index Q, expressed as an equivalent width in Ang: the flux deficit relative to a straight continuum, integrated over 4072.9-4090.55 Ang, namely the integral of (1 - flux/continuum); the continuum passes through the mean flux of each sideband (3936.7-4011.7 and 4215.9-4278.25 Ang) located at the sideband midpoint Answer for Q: -3.5 Ang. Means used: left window 2.6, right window 3.73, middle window 3.64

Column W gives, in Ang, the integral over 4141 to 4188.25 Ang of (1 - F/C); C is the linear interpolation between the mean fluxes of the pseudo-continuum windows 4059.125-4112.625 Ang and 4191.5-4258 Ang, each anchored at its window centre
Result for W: 2.8 Ang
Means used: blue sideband 3.44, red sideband 3.69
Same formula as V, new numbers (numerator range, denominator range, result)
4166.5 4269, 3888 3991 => 1.93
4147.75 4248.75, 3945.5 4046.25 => 1.28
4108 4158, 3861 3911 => 1.89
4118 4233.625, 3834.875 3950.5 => 2.08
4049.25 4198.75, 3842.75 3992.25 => 1.83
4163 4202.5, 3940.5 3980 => 1.85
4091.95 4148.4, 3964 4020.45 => 1.21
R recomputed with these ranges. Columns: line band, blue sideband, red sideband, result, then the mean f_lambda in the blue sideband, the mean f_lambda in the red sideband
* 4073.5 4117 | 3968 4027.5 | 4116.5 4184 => -2.2 Ang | 3.22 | 3.4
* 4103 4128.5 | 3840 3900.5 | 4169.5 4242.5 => -3.4 Ang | 1.88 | 3.56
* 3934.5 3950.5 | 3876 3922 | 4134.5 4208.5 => 3.7 Ang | 2.27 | 3.44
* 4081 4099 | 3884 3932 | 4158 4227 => -3.6 Ang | 2.19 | 3.52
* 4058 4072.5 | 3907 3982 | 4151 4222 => -2.6 Ang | 2.03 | 3.52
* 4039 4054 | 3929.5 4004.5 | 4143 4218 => -4.2 Ang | 2.35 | 3.48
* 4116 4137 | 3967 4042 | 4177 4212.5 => -0.1 Ang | 3.28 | 3.56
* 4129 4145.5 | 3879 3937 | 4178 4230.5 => -0.8 Ang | 2.06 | 3.56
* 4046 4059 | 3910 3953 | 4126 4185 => -3.4 Ang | 2.01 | 3.37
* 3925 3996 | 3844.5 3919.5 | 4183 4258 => 8.8 Ang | 2.06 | 3.68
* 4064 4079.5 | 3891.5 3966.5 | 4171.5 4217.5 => -2.8 Ang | 2.11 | 3.54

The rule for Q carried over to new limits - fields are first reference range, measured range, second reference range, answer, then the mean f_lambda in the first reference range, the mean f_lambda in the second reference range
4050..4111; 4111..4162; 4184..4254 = 1.3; 3.43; 3.68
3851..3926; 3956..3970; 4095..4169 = 4.3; 2.09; 3.4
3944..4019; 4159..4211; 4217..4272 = 0.8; 2.82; 3.76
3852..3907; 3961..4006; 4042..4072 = 2.8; 1.97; 3.38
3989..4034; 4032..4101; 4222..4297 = 3.2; 3.66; 3.67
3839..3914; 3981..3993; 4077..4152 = -2.1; 1.97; 3.47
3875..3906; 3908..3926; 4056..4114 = -1.3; 2.11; 3.43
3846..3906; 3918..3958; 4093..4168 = 6.1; 1.95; 3.41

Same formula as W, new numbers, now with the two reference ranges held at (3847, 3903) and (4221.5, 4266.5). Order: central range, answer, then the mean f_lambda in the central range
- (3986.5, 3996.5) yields -3.4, 3.35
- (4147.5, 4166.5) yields -0.4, 3.4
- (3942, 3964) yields -0.2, 2.33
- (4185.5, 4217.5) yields -0.9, 3.64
